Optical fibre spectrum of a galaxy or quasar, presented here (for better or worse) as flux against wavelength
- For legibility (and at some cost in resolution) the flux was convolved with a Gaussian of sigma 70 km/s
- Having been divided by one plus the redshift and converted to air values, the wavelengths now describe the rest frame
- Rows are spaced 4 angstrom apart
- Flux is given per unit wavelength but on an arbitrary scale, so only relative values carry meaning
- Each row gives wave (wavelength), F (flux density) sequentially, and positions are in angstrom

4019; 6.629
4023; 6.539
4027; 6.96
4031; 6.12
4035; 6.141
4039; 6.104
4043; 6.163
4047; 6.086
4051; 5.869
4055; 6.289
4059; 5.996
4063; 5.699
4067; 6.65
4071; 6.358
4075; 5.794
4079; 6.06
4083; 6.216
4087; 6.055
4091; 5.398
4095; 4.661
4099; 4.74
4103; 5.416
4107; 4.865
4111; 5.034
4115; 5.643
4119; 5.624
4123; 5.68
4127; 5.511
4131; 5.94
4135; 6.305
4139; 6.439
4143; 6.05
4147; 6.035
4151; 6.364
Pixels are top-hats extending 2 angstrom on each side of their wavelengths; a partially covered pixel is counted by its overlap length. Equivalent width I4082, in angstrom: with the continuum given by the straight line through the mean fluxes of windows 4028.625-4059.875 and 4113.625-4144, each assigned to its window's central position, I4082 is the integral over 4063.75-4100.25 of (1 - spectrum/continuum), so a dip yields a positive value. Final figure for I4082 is 1.39 angstrom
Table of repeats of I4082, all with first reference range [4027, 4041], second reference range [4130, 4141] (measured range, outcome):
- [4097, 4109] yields 2.39 angstrom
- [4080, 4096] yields 1.48 angstrom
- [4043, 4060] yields 0.46 angstrom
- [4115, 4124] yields 0.87 angstrom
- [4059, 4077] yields 0.39 angstrom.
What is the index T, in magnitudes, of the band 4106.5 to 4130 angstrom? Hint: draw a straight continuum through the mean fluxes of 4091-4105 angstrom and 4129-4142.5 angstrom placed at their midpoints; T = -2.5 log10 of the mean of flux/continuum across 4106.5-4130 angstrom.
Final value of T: 0.039 mag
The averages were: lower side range 5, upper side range 6.21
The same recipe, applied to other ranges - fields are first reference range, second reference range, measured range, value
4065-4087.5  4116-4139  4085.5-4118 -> 0.155 mag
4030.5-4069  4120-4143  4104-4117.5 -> 0.153 mag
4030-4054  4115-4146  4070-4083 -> -0.009 mag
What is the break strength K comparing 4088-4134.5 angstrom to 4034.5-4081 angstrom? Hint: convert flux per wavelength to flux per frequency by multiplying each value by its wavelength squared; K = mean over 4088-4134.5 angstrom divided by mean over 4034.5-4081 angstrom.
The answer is 0.90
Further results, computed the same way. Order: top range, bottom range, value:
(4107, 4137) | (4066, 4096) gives 0.97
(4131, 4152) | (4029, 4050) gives 1.07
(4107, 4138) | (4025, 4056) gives 0.95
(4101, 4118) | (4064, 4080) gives 0.87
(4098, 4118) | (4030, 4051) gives 0.88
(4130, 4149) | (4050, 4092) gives 1.05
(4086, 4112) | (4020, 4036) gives 0.82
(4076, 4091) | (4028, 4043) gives 0.99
